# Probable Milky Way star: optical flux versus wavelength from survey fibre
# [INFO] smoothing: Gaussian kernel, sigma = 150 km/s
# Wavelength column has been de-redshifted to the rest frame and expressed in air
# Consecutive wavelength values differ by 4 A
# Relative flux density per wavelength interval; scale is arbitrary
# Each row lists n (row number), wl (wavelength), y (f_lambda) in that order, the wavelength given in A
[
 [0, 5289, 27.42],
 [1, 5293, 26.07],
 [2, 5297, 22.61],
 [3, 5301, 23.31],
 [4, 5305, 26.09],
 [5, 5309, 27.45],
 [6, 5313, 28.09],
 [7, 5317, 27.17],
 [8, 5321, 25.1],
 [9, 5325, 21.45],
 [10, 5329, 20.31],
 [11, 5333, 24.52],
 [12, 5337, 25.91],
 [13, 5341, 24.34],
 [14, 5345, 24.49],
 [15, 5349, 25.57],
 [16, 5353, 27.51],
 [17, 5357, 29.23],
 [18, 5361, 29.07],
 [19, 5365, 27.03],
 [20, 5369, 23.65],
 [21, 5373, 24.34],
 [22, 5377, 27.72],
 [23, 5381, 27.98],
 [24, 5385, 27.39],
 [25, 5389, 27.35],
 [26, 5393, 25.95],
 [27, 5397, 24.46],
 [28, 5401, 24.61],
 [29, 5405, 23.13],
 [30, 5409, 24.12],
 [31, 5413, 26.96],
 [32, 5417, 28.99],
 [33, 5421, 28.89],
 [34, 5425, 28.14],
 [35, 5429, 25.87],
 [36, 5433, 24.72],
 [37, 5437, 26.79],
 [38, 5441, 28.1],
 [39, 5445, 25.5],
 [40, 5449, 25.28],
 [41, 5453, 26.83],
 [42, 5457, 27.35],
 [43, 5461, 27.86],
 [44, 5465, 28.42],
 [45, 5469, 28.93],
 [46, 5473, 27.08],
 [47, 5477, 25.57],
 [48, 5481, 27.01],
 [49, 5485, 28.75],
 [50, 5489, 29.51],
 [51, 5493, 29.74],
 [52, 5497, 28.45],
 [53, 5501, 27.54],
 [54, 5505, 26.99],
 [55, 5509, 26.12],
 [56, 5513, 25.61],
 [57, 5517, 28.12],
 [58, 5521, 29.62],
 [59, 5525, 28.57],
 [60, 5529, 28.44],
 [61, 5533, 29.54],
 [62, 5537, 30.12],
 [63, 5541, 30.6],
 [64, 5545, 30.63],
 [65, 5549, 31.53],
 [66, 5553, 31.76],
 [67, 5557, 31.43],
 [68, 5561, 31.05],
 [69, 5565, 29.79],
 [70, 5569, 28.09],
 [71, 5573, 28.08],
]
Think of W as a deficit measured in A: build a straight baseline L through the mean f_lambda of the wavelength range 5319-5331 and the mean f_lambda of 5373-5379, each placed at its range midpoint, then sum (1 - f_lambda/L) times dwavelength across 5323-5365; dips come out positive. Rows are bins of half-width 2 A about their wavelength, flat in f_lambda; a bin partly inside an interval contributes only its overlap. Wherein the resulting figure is -2.41 A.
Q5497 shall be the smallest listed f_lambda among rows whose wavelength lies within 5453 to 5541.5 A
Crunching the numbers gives 25.57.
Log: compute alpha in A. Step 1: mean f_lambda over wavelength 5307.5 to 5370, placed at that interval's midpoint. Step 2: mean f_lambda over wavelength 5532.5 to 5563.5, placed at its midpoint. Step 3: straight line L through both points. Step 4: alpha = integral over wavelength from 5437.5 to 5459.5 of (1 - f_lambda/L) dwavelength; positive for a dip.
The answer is 1.4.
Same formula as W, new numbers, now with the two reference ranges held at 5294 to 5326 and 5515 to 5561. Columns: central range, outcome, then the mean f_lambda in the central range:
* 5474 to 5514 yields 2.2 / 27.6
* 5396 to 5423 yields 1.4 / 25.9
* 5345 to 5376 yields -0.2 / 26.5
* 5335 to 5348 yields 0.5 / 25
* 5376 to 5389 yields -0.4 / 27.6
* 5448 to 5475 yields 1.0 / 27.5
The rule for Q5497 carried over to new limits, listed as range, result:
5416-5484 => 24.72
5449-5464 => 25.28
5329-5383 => 20.31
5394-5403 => 24.46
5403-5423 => 23.13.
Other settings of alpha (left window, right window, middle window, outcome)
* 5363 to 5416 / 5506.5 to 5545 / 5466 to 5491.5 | -0.21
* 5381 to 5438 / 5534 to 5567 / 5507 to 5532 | 1.69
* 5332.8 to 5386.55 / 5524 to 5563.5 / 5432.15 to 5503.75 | 3.25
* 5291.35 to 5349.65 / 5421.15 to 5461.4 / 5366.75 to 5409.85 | 0.50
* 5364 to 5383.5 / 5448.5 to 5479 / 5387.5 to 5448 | 1.07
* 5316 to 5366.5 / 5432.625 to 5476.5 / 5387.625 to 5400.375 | 0.23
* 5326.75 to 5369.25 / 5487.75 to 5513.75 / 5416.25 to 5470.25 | -0.47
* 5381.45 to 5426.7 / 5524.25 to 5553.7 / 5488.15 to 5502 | 0.04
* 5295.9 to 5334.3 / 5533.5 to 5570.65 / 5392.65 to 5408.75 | 1.46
